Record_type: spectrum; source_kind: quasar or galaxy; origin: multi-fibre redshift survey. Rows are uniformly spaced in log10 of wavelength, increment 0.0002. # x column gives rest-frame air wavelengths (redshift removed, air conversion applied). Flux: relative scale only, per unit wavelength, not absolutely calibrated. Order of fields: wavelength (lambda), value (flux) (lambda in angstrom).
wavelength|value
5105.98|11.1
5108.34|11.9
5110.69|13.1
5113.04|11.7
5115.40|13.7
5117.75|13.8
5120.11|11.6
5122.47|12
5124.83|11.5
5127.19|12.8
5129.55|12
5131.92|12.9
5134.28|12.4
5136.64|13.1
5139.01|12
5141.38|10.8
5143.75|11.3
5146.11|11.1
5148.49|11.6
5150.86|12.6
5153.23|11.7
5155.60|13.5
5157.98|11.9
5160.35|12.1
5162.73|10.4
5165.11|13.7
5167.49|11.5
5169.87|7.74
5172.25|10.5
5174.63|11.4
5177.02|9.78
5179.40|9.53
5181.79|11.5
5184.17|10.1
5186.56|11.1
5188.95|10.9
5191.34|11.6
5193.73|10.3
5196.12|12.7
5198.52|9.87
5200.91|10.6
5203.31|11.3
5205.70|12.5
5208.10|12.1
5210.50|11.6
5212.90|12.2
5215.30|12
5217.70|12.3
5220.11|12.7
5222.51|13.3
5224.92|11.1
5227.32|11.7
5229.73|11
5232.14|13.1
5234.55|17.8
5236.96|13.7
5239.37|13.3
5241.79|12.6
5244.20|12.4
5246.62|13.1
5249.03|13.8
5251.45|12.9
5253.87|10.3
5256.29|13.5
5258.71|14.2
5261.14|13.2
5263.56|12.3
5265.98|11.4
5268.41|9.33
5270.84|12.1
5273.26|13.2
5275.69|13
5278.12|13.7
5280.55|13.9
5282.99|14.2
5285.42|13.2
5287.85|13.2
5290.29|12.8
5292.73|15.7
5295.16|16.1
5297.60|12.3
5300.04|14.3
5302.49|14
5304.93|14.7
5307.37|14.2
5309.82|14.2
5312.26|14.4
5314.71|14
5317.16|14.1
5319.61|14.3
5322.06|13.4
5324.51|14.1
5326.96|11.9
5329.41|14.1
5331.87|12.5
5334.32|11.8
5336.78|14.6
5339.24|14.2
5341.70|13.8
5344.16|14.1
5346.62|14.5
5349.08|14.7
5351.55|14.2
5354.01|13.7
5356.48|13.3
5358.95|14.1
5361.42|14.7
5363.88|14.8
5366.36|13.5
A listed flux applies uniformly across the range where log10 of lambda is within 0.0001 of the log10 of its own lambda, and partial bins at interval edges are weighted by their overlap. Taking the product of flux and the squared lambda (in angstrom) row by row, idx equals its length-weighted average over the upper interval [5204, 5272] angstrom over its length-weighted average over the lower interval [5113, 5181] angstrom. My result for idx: 1.1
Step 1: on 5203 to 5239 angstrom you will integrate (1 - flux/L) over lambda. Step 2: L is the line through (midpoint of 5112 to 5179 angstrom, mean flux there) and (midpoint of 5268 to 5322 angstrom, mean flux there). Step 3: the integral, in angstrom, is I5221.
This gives 0.5 angstrom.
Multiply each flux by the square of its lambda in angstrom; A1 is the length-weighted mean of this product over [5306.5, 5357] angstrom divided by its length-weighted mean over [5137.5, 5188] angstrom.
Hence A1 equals 1.31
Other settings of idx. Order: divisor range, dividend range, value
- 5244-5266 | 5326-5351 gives 1.10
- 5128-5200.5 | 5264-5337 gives 1.25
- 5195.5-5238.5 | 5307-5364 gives 1.18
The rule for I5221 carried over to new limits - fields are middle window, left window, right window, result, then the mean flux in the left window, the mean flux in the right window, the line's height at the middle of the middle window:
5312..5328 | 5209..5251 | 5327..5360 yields -0.2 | 12.8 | 13.7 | 13.5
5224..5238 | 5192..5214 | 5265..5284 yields -1.4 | 11.5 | 12.6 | 11.9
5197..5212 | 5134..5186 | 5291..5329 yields 1.0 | 11.4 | 14.1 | 12.2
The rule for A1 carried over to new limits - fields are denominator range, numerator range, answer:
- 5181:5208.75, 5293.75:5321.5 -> 1.33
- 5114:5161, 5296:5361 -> 1.22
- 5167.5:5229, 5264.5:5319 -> 1.25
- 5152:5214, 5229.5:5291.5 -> 1.19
